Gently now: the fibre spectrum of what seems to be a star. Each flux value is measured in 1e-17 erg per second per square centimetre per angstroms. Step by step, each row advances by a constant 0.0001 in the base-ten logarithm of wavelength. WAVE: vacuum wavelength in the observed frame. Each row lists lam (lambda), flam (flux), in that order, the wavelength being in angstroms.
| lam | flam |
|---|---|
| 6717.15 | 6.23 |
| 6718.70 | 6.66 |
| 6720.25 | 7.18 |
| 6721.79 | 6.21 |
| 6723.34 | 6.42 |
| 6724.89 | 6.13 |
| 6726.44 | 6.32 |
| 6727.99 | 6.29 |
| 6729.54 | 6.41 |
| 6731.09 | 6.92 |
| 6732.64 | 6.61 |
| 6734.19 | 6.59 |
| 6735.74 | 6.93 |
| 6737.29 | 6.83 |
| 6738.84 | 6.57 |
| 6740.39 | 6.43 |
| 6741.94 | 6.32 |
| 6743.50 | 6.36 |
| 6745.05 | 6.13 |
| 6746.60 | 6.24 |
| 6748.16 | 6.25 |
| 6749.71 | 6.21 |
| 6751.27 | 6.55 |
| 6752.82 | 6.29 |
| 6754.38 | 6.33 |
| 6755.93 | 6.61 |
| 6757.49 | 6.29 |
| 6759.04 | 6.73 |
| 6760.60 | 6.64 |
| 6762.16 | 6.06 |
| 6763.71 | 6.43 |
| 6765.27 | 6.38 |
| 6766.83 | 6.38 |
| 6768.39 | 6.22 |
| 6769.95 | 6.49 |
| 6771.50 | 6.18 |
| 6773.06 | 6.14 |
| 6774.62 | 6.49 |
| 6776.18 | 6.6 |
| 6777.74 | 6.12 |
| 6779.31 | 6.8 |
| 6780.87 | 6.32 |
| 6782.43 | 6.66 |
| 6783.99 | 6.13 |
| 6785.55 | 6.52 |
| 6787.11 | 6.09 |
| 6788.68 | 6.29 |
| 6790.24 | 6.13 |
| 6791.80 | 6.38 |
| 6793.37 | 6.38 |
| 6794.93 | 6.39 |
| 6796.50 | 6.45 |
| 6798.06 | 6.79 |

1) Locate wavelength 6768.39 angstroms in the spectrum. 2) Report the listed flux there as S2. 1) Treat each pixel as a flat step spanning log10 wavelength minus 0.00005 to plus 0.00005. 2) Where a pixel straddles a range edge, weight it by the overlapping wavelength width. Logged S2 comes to 6.22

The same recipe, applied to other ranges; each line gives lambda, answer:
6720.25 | 7.18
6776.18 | 6.6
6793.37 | 6.38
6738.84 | 6.57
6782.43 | 6.66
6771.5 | 6.18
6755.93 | 6.61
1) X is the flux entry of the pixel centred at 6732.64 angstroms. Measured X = 6.61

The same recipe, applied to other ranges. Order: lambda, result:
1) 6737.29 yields 6.83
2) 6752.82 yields 6.29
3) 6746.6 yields 6.24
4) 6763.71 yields 6.43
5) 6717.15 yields 6.23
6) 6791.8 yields 6.38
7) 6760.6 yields 6.64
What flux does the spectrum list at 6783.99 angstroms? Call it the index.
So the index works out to 6.13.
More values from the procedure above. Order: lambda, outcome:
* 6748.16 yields 6.25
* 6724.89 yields 6.13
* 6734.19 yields 6.59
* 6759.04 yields 6.73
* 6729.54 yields 6.41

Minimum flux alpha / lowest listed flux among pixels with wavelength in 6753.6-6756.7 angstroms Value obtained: 6.33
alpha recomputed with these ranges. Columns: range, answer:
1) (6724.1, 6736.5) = 6.13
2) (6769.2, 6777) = 6.14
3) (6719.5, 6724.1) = 6.21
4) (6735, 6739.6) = 6.57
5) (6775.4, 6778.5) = 6.12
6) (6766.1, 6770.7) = 6.22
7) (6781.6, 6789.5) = 6.09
